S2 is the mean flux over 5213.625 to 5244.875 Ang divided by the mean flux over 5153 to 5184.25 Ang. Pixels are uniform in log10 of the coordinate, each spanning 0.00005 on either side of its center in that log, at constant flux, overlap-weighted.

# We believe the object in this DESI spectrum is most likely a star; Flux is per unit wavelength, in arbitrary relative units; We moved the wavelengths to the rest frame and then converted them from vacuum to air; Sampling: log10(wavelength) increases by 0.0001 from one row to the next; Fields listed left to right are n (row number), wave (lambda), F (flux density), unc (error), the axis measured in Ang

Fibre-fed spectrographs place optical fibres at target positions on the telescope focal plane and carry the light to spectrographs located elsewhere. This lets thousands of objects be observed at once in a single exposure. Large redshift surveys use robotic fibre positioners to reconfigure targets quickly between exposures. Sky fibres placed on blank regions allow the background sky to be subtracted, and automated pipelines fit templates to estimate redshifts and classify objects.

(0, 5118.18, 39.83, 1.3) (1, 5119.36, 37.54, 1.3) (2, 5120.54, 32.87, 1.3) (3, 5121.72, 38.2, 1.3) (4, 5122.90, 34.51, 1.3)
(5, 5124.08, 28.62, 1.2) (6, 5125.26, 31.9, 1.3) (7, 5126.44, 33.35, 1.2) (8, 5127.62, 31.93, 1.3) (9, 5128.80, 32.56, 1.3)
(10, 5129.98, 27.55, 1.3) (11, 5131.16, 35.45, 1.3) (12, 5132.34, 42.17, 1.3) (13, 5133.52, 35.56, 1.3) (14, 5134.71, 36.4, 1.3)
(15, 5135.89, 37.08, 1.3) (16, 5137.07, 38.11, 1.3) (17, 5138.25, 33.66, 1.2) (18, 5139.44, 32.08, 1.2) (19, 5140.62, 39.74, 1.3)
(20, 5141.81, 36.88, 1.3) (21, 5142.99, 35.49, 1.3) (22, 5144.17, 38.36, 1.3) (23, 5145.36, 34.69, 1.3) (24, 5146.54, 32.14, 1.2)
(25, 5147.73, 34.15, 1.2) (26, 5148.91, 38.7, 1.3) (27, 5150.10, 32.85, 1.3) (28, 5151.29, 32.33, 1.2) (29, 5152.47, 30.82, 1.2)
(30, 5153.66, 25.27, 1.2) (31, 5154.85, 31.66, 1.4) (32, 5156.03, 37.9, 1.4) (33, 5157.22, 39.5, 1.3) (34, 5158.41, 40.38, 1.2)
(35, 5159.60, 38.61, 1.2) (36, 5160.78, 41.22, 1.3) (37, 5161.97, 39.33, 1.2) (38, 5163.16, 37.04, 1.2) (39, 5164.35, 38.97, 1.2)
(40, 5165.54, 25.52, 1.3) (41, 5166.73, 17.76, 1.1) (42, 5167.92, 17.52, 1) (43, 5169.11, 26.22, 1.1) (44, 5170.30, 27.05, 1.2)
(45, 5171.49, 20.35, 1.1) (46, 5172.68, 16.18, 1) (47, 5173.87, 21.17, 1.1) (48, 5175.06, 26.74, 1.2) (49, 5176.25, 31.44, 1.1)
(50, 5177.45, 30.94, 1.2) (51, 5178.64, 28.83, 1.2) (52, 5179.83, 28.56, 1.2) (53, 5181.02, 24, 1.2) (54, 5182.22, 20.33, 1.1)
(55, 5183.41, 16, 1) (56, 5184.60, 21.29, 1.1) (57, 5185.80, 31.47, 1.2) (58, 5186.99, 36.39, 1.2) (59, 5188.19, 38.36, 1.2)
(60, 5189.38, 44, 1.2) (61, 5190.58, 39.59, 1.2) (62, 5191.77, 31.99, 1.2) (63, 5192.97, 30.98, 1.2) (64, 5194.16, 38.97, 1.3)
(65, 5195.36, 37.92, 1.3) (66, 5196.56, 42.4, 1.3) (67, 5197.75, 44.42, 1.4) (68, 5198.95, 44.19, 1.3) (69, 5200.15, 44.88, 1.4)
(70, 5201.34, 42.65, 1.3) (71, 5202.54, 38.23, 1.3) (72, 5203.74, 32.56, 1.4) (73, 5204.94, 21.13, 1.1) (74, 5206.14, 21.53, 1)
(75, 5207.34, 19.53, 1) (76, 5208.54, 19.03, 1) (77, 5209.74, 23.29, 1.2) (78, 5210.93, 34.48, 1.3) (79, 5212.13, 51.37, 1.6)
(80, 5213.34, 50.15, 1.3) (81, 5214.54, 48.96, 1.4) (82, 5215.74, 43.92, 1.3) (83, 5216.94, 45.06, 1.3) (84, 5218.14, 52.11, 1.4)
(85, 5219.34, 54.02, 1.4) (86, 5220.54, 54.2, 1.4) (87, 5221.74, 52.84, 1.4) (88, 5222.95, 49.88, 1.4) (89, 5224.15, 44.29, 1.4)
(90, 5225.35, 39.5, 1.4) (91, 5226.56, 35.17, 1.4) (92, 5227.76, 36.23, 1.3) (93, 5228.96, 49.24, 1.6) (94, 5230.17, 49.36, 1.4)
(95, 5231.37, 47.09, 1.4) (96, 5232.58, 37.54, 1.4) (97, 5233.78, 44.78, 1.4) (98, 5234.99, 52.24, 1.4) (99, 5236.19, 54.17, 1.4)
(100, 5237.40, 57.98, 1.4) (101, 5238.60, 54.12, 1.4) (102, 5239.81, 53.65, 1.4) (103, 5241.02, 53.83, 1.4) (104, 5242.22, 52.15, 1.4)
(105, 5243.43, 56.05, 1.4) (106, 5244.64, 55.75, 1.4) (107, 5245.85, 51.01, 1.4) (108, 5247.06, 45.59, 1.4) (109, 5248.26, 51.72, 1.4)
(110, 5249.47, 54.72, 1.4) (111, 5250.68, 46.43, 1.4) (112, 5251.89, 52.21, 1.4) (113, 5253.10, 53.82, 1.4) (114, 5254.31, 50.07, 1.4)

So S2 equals 1.7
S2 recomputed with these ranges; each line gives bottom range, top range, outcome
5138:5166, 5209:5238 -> 1.30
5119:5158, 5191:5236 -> 1.18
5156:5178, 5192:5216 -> 1.21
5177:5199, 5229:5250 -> 1.55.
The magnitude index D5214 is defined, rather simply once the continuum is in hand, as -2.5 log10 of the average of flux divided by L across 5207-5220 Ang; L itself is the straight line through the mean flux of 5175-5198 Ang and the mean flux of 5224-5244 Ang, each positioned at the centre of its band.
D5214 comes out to 0.02 mag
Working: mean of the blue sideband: 32.2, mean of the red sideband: 48.2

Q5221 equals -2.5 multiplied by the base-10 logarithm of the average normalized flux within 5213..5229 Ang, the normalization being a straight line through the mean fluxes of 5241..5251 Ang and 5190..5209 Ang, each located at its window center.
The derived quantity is -0.11 mag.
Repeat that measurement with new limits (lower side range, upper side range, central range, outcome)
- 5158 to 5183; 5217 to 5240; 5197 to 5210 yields 0.210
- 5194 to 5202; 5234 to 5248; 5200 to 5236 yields 0.153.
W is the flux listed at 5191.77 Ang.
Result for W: 31.99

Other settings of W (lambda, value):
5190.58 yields 39.59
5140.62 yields 39.74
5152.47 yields 30.82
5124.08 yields 28.62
